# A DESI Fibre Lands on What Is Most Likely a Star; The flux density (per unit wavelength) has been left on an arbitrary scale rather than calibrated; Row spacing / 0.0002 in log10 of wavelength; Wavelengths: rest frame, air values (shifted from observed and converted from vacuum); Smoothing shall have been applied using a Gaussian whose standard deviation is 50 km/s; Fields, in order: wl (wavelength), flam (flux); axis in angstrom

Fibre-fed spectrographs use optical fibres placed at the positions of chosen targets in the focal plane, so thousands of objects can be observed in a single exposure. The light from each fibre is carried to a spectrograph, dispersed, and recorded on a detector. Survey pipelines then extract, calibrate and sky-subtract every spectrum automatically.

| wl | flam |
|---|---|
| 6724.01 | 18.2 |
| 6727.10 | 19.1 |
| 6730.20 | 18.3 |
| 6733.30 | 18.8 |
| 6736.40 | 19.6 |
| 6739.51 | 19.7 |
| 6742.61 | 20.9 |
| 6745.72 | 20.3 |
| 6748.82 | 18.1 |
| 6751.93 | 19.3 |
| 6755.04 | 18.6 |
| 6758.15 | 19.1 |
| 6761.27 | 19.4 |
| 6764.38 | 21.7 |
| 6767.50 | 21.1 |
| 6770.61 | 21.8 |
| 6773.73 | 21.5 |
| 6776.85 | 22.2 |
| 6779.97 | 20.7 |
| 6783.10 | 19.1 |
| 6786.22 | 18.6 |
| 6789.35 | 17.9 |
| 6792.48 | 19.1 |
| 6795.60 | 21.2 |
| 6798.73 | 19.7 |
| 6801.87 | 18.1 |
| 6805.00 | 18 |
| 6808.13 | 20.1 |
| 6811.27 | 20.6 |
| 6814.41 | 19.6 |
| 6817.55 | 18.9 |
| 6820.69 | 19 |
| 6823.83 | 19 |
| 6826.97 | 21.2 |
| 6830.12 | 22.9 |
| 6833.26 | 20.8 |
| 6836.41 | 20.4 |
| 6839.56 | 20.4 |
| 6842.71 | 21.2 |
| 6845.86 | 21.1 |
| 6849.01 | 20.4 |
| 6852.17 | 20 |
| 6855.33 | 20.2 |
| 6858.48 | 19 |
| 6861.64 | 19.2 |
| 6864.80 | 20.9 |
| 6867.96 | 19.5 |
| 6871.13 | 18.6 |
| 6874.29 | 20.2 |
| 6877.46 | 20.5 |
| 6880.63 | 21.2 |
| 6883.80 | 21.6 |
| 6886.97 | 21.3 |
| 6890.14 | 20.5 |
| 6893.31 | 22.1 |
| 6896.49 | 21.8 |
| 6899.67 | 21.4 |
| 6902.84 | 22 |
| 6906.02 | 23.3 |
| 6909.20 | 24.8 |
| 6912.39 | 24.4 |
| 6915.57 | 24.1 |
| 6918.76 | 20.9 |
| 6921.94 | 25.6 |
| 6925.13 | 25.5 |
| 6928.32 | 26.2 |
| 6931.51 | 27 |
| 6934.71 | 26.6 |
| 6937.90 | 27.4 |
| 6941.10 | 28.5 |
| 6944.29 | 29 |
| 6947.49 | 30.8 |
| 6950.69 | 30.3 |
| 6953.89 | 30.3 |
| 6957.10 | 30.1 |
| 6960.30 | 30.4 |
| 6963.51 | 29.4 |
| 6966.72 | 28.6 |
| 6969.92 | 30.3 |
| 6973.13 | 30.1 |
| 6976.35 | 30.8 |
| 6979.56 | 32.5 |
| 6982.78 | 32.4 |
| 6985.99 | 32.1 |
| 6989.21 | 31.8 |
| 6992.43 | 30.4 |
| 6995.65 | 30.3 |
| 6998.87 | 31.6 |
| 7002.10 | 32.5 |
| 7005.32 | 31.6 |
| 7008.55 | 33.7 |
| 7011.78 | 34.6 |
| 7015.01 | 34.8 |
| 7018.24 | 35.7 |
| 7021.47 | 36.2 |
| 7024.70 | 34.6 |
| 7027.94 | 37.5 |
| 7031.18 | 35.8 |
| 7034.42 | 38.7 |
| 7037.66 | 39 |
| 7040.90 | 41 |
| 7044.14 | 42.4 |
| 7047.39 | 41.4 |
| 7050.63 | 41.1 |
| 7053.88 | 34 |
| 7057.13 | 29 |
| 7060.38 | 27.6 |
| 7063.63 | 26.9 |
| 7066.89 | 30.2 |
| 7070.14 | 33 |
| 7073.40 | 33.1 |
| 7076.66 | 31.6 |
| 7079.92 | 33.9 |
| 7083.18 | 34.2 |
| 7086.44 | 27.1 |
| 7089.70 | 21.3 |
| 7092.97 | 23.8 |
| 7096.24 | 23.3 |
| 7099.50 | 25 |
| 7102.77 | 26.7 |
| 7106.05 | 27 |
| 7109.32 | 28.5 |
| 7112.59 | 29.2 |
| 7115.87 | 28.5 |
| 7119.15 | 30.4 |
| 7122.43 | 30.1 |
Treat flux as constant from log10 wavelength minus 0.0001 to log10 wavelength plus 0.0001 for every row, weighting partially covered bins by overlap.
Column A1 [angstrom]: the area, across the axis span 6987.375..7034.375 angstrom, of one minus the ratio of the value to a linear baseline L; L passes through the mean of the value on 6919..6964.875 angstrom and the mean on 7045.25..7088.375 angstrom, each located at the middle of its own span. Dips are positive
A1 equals -4.9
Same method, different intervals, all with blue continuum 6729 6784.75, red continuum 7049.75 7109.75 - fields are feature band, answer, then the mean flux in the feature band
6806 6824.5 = 1.8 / 19.5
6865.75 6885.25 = 2.6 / 20.3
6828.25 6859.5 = 2.5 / 20.7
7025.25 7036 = -3.6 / 37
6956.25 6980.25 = -3.8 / 30.2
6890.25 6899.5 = 0.9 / 21.6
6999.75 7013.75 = -3.1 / 33.1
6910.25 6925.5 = 0.4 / 24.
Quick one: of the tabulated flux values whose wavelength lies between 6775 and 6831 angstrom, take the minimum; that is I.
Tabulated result 17.9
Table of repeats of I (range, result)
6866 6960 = 18.6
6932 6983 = 26.6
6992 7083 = 26.9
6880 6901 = 20.5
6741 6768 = 18.1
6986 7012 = 30.3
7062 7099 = 21.3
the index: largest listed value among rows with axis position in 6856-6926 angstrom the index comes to 25.6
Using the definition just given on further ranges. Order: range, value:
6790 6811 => 21.2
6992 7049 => 42.4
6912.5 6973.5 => 30.8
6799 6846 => 22.9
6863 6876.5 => 20.9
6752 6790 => 22.2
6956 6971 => 30.4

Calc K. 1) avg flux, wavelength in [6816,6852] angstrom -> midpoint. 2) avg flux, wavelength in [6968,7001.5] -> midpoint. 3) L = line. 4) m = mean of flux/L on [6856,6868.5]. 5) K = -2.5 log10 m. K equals 0.14 mag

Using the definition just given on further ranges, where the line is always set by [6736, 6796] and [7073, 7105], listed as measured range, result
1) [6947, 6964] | -0.23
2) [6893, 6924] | 0.01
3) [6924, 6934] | -0.10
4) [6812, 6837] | 0.06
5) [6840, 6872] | 0.11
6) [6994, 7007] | -0.22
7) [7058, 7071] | -0.08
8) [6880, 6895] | 0.08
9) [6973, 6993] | -0.24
